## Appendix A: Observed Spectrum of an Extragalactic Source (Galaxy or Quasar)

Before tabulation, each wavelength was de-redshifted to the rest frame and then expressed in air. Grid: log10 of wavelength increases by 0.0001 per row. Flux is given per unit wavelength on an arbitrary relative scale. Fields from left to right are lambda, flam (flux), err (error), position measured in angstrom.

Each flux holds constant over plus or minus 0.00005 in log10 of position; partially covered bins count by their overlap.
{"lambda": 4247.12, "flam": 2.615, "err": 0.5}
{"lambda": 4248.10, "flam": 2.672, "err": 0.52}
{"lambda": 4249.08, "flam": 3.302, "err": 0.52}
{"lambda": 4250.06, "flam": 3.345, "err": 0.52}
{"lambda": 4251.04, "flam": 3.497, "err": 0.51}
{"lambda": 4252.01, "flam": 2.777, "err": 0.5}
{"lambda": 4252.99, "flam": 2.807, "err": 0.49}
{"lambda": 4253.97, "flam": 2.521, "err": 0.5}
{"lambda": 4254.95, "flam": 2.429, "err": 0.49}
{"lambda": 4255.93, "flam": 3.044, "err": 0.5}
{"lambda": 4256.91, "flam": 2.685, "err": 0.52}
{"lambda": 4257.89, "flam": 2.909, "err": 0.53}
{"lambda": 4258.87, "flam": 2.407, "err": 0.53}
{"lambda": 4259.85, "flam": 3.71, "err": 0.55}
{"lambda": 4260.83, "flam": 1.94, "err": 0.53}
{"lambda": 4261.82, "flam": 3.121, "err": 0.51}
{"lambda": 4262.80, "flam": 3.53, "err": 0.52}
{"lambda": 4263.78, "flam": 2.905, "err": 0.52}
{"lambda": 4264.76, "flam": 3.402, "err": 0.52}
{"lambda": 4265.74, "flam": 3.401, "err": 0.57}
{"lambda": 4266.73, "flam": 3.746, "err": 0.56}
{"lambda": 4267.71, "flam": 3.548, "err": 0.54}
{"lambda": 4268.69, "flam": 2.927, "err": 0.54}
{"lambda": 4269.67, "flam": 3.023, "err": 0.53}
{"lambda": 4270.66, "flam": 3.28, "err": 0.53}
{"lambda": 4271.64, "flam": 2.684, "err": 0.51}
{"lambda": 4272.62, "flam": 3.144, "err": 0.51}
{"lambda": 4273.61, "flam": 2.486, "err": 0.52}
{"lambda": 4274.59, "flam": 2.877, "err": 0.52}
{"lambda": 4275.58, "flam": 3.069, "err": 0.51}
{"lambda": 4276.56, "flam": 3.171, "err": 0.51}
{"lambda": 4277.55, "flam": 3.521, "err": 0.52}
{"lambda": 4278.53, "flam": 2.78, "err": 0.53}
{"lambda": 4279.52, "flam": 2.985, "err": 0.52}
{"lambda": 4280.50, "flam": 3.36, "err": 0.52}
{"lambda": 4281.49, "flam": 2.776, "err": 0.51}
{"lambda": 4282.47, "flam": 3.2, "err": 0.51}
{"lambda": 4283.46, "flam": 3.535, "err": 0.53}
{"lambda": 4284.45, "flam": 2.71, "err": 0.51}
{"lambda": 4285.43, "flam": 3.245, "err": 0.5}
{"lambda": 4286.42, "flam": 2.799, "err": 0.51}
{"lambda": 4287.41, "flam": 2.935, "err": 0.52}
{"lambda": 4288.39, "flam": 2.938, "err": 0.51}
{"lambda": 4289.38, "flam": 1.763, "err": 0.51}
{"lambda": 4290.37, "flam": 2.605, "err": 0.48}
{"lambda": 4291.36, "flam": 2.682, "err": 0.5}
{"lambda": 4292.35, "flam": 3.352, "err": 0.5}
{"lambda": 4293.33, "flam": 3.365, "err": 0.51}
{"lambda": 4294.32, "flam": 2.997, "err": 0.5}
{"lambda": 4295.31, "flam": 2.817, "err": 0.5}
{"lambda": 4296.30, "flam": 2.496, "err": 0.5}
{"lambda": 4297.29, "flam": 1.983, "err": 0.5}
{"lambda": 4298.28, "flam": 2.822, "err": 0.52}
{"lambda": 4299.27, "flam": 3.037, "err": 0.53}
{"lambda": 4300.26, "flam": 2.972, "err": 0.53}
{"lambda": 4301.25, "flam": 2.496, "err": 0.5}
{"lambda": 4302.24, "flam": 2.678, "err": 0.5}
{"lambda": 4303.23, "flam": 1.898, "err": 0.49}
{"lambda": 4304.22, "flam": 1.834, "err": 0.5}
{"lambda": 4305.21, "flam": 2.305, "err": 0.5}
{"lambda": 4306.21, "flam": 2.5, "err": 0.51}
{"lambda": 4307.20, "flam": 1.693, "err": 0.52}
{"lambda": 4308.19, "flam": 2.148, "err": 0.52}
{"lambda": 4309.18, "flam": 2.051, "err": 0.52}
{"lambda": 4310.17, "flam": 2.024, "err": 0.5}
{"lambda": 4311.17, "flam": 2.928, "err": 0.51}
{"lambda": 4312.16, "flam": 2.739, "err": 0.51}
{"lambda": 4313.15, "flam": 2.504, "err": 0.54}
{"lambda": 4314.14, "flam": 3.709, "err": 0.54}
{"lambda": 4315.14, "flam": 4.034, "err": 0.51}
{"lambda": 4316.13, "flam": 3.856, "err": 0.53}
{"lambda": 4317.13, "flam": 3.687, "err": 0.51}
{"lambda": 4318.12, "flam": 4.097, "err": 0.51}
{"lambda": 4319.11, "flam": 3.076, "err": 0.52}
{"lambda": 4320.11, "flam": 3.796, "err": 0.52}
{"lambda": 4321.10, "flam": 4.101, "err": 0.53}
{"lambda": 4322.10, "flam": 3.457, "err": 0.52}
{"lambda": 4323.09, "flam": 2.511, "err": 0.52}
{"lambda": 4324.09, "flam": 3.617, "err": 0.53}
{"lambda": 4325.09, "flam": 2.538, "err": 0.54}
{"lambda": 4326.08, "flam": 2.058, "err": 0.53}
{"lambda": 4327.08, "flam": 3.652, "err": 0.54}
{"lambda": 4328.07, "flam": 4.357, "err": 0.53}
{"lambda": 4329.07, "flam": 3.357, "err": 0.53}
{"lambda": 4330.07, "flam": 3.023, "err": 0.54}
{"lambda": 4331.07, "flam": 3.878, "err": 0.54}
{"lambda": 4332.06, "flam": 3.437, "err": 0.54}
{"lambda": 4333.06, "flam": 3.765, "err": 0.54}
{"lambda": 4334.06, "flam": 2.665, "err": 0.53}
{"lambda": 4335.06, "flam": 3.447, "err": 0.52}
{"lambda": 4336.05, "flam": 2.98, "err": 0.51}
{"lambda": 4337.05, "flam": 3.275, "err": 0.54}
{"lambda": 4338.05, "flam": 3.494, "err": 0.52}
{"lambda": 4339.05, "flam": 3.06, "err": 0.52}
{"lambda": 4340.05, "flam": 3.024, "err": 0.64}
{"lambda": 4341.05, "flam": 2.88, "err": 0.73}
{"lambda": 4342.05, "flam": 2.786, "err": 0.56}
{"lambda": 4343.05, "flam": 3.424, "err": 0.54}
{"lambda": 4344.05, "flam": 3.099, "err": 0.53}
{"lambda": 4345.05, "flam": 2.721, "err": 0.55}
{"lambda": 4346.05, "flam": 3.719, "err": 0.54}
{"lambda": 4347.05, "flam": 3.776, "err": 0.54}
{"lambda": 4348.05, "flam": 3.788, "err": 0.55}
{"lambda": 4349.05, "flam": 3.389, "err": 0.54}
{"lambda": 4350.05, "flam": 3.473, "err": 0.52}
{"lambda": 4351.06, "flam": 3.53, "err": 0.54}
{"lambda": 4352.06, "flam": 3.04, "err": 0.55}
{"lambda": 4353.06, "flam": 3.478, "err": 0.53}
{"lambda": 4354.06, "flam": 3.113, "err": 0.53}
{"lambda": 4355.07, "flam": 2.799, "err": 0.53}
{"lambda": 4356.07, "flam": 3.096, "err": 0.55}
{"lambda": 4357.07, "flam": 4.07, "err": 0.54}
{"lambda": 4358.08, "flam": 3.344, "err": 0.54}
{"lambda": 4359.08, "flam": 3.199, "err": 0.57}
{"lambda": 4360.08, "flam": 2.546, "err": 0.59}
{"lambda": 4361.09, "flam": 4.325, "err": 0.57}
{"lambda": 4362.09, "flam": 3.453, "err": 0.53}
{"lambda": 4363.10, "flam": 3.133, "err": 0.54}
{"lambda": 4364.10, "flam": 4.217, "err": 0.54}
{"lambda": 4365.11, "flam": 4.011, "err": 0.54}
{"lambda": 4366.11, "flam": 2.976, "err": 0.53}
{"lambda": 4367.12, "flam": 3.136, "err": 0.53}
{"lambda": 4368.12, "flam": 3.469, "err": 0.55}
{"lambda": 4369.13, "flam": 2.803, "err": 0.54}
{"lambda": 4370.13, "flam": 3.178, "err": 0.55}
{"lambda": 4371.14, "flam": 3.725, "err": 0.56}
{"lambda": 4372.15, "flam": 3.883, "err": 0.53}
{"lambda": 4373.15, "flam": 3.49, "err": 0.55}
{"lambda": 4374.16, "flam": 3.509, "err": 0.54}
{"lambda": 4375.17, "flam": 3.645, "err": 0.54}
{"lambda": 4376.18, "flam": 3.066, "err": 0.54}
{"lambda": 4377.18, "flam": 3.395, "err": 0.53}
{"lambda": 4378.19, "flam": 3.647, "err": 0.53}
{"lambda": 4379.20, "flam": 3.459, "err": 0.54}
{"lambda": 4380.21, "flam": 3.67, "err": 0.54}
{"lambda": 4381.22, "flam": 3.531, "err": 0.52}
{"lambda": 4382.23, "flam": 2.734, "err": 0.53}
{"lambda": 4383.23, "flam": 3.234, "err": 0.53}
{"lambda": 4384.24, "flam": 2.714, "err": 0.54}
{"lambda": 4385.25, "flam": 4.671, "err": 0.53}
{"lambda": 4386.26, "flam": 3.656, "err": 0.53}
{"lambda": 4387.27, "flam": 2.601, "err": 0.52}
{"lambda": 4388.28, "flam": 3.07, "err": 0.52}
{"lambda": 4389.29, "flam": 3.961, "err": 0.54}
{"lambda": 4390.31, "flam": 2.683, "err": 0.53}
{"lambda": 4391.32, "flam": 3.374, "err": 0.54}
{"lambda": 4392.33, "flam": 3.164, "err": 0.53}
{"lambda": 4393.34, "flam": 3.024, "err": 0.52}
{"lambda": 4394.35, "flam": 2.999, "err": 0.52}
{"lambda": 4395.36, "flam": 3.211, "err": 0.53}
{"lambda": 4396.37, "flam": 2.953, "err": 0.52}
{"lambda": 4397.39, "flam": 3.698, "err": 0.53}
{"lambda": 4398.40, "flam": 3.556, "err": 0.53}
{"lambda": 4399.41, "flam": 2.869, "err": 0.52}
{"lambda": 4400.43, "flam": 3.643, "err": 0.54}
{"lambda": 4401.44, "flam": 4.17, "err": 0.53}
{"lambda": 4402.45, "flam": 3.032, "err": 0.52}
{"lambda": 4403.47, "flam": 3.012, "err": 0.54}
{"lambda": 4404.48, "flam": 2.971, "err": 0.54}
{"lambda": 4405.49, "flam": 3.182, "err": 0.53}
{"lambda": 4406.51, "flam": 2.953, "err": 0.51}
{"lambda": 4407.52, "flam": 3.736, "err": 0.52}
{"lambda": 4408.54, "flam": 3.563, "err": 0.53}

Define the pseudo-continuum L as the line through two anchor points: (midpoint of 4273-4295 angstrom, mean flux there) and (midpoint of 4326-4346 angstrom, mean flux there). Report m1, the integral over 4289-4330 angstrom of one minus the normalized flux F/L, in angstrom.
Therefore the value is 2.8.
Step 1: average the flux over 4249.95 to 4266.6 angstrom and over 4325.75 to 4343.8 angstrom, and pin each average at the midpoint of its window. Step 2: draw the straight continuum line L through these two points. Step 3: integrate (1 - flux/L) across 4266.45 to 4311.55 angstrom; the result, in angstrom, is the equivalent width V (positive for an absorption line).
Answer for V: 4.4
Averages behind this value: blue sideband 2.97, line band 2.78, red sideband 3.26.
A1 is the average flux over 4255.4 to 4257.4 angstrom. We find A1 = 2.86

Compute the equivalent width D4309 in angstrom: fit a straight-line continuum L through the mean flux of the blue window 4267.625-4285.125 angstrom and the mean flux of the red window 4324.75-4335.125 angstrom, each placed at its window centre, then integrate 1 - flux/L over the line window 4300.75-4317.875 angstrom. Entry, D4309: 2.8 angstrom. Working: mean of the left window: 3.05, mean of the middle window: 2.67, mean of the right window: 3.29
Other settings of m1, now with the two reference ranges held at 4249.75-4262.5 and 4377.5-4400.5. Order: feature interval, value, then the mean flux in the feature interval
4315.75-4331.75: -1.82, 3.44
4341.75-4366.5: -1.54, 3.39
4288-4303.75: 1.67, 2.68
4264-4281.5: -1.25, 3.13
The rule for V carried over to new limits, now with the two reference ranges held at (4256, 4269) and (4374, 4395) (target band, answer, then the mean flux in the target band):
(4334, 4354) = -0.10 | 3.26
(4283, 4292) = 0.96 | 2.81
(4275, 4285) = 0.06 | 3.11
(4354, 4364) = -0.24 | 3.35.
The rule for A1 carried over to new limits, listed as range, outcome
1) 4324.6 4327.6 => 2.77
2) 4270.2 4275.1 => 2.89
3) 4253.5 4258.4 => 2.72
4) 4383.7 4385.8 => 3.68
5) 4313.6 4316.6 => 3.85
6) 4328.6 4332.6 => 3.43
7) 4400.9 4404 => 3.41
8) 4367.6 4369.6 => 3.14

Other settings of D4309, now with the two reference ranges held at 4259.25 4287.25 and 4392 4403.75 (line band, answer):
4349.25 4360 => -0.22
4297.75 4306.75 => 1.84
